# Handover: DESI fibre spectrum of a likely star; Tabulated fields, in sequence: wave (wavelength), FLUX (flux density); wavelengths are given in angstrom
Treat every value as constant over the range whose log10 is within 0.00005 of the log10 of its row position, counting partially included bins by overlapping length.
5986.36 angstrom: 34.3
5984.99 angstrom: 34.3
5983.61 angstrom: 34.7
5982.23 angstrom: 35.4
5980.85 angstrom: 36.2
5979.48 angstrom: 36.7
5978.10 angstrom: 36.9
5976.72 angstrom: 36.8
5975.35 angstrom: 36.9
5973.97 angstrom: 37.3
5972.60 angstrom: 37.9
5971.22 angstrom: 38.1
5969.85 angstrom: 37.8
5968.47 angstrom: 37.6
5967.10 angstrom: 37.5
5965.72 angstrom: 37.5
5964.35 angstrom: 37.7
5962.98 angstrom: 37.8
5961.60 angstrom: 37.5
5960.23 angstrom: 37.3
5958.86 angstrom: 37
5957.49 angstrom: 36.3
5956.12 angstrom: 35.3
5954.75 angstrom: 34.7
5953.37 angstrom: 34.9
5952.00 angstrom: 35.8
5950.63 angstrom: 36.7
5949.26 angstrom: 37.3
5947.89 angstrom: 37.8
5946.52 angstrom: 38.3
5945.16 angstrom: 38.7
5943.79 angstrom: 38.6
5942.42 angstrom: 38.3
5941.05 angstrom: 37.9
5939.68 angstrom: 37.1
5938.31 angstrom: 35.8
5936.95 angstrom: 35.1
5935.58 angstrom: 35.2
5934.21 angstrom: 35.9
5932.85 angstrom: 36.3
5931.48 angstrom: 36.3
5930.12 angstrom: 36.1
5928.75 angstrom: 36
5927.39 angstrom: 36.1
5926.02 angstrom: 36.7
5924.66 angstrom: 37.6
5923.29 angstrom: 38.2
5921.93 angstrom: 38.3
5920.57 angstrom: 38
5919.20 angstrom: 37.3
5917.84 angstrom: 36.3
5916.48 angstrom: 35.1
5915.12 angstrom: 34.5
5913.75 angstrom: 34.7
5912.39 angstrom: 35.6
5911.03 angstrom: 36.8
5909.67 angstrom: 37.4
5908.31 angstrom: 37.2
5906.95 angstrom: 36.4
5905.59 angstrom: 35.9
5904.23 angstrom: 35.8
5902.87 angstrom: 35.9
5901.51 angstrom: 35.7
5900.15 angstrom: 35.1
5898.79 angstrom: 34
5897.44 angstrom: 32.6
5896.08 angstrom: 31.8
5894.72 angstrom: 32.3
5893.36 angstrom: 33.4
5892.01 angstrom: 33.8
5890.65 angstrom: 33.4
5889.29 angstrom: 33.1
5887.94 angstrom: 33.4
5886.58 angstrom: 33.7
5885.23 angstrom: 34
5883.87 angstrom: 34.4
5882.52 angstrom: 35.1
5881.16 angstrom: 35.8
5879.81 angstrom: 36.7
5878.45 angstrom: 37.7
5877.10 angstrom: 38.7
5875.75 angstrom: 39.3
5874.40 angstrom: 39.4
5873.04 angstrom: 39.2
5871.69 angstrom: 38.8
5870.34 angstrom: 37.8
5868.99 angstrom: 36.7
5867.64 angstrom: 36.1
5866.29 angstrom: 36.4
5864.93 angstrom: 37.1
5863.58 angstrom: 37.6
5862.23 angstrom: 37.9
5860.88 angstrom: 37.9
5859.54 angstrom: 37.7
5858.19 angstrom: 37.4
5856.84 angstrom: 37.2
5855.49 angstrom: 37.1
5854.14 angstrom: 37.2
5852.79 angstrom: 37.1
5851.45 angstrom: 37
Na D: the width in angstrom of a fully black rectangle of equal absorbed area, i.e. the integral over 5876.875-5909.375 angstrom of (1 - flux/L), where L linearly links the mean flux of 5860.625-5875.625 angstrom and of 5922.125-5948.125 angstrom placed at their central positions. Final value 2.3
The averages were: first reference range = 37.8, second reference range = 37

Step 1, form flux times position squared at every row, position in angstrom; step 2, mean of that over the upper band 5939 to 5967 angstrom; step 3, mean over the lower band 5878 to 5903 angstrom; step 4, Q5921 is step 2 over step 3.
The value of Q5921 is 1.11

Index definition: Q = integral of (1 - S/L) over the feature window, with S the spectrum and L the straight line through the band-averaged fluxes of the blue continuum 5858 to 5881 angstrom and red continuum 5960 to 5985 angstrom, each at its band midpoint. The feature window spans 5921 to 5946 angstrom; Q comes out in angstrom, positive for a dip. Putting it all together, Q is 0.25 angstrom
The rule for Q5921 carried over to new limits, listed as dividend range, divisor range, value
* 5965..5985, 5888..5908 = 1.10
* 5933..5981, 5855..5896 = 1.05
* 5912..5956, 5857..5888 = 1.01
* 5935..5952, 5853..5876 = 1.01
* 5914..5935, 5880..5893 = 1.08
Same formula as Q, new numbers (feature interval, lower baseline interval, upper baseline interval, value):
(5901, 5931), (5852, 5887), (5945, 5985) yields 0.4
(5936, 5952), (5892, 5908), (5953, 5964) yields -0.6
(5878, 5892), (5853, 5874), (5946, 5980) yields 1.0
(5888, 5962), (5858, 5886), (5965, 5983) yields 2.3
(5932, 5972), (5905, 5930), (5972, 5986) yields -0.6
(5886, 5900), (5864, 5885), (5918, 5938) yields 1.4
